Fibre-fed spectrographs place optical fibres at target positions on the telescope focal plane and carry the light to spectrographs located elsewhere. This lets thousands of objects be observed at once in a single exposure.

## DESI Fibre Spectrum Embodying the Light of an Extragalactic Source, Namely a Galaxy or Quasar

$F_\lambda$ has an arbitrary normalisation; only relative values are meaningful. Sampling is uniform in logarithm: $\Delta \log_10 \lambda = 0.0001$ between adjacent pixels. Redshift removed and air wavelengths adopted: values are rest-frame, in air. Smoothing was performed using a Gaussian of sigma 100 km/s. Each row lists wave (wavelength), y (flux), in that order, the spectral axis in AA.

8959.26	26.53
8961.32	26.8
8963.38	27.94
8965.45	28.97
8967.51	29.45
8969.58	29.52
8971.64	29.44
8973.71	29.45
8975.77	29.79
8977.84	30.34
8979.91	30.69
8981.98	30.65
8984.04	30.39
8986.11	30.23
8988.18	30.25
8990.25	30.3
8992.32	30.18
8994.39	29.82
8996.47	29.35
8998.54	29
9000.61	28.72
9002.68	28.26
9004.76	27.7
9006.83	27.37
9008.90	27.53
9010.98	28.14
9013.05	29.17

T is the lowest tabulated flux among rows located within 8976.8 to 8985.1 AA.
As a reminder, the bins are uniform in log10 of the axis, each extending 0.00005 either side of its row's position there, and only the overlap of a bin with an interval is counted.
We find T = 30.34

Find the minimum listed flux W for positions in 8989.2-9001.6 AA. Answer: 28.72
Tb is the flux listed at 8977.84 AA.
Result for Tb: 30.34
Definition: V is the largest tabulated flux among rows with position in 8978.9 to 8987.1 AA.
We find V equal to 30.69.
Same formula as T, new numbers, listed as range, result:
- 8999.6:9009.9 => 27.37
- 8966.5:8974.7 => 29.44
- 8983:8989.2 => 30.23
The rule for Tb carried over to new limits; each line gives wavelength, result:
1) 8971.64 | 29.44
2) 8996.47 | 29.35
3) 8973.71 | 29.45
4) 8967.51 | 29.45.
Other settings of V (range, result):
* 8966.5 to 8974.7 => 29.52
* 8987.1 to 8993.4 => 30.3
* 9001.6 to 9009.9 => 28.26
